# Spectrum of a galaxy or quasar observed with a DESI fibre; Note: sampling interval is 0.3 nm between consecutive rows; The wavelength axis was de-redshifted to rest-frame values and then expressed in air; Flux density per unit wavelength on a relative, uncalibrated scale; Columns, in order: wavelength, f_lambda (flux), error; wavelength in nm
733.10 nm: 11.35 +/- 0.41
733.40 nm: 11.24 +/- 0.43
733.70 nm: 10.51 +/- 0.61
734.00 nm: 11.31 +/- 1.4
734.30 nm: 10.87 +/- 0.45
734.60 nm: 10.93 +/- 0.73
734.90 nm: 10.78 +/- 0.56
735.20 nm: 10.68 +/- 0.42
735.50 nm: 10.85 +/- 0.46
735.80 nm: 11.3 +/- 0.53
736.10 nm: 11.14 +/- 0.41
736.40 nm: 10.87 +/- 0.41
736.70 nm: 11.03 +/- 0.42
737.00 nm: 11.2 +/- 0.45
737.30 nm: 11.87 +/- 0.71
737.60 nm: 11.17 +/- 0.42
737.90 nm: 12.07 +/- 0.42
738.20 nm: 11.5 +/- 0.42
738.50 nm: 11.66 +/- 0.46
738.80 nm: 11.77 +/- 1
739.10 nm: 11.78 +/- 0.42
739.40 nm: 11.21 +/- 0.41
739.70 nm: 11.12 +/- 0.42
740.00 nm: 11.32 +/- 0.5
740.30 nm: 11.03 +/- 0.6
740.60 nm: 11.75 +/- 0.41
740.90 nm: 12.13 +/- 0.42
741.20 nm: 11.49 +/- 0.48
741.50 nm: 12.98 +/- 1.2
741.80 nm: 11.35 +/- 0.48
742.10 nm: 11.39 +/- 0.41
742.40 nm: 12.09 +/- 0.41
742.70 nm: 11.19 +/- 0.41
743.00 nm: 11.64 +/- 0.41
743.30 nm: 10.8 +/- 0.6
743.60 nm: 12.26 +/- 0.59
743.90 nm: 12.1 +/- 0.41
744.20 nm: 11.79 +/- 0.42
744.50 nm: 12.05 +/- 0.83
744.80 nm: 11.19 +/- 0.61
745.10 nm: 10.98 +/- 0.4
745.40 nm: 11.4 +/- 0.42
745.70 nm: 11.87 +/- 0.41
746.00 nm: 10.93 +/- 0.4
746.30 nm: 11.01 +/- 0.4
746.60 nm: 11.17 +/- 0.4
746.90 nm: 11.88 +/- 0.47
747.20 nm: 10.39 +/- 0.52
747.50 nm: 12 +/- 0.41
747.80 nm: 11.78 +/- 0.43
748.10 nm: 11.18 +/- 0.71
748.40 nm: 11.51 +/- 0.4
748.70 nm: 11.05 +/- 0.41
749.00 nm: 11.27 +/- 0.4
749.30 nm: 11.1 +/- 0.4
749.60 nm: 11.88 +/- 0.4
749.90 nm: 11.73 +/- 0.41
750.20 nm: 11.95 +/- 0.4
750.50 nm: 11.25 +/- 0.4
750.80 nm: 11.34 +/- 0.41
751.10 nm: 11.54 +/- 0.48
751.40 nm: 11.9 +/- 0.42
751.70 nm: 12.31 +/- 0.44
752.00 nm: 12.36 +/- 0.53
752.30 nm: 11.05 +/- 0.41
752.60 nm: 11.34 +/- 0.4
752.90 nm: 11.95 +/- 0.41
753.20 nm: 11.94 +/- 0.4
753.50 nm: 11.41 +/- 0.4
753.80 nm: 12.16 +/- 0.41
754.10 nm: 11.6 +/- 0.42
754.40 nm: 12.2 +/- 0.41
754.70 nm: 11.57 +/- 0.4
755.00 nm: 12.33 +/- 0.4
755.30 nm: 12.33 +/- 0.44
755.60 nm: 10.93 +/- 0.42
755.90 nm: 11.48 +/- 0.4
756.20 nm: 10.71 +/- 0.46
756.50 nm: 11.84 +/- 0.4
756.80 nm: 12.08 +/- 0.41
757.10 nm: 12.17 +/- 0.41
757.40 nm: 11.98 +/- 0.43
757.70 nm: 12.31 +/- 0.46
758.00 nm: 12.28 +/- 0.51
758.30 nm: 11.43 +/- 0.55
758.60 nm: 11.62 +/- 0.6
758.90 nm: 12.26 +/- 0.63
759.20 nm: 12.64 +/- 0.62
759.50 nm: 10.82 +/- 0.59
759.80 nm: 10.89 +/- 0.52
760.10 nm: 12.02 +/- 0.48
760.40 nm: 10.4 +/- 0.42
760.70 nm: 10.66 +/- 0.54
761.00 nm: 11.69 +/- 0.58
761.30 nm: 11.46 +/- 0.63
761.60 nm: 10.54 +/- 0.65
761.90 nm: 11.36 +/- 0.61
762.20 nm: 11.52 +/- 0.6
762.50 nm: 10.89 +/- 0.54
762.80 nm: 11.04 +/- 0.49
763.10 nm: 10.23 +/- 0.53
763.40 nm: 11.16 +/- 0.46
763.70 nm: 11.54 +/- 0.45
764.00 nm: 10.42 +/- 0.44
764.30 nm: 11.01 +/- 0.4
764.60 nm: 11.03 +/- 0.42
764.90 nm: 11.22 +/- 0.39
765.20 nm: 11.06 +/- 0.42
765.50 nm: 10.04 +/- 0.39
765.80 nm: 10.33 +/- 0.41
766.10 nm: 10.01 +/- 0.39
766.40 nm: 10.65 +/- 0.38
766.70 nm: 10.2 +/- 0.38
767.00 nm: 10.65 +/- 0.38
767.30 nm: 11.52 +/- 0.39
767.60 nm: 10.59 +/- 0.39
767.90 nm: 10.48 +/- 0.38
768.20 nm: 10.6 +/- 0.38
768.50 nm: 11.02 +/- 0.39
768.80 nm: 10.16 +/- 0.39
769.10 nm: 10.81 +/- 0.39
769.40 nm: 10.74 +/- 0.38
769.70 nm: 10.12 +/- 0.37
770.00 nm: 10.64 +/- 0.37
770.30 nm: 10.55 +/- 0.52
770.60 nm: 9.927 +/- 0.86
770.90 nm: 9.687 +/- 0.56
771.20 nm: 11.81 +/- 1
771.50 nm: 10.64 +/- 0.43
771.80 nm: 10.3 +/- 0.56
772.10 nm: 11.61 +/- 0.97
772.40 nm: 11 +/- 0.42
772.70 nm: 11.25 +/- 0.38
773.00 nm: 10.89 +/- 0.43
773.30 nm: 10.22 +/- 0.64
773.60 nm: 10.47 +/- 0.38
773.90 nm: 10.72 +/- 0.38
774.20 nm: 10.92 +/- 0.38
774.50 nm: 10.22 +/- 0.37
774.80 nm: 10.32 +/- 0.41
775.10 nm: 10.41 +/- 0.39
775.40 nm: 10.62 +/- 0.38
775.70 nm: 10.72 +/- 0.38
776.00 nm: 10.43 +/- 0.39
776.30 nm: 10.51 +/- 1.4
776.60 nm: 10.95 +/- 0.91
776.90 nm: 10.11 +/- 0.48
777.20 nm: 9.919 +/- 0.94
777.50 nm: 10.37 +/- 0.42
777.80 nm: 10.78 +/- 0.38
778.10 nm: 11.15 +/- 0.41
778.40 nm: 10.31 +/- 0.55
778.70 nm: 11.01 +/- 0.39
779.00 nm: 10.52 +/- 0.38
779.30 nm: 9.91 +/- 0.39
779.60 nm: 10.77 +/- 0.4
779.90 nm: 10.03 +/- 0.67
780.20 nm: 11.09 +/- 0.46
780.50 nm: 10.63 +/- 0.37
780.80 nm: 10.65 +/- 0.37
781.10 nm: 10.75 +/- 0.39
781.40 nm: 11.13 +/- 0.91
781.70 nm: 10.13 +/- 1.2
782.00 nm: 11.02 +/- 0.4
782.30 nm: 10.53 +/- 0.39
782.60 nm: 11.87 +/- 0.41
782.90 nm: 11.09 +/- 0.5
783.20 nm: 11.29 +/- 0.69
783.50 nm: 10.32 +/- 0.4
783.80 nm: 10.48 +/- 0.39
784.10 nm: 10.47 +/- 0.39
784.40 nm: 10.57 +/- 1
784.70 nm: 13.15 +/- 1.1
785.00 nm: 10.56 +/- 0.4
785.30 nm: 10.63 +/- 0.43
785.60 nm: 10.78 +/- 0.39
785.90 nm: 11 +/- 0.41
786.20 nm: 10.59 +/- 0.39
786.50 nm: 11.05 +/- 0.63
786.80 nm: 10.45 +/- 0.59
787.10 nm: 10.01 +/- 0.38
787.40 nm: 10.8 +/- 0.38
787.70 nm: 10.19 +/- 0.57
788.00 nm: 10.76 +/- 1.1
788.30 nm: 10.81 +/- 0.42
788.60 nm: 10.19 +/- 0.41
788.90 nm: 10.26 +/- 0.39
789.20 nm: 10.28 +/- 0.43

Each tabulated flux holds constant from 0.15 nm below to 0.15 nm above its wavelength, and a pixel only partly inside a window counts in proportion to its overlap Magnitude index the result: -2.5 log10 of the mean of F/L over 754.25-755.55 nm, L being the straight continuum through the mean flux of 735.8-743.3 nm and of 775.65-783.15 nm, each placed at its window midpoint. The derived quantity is -0.08 mag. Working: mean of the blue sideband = 11.5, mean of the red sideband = 10.7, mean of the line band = 12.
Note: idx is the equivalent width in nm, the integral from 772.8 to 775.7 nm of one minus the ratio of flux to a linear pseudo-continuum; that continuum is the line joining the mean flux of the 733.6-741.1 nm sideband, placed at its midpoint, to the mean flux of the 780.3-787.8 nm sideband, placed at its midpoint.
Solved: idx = 0.09 nm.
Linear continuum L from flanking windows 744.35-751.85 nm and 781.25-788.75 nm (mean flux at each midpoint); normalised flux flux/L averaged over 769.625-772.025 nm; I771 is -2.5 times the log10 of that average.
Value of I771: 0.055 mag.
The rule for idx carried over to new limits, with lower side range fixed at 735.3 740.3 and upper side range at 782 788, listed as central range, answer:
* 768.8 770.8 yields 0.11 nm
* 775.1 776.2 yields 0.04 nm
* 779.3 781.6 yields 0.05 nm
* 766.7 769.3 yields 0.08 nm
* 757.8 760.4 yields -0.13 nm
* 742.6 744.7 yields -0.08 nm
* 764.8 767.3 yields 0.11 nm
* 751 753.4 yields -0.13 nm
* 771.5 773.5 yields 0.02 nm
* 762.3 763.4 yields 0.03 nm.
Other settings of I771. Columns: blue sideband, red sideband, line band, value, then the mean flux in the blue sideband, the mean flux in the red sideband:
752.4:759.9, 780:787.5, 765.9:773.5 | 0.066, 11.8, 10.8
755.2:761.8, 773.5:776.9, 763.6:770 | 0.039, 11.6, 10.6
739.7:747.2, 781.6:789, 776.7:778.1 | 0.051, 11.5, 10.8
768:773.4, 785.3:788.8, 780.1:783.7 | -0.025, 10.7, 10.6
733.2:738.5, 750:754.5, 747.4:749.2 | 0.015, 11.2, 11.7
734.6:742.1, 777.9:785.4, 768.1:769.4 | 0.032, 11.4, 10.8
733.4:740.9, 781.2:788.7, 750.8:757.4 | -0.064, 11.3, 10.8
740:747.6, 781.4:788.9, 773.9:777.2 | 0.046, 11.5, 10.8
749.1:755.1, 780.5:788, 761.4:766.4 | 0.055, 11.7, 10.8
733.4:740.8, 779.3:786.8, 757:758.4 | -0.093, 11.2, 10.8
